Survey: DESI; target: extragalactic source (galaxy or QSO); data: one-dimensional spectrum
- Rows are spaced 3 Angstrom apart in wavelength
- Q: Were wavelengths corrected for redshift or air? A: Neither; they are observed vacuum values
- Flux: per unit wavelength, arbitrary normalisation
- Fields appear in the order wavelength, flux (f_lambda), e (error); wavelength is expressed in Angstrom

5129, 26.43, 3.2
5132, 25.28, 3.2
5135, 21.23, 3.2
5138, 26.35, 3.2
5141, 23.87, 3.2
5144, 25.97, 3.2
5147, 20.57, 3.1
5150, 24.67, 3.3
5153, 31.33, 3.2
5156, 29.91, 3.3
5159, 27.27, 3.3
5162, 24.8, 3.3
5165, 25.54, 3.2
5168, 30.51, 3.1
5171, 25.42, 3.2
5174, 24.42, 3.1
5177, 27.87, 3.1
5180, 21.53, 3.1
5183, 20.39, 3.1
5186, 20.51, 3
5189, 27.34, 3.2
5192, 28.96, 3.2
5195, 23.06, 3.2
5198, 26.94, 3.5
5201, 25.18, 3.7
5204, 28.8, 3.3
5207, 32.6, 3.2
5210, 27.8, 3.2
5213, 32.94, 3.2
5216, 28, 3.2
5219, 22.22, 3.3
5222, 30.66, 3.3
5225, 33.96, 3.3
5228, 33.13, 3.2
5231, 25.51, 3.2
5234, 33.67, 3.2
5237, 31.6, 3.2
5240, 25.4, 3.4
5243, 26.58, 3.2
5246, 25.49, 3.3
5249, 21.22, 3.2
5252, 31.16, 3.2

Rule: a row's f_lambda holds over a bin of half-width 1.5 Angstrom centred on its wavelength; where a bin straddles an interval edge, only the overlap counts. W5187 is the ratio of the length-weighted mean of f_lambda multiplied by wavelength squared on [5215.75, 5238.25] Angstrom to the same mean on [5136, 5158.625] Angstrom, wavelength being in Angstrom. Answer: 1.18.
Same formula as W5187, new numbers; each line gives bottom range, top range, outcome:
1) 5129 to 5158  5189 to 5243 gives 1.16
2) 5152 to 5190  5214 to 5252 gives 1.12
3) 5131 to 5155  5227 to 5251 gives 1.15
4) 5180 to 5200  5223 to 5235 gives 1.31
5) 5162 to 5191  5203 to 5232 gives 1.21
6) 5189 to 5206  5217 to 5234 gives 1.11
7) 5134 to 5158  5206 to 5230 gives 1.20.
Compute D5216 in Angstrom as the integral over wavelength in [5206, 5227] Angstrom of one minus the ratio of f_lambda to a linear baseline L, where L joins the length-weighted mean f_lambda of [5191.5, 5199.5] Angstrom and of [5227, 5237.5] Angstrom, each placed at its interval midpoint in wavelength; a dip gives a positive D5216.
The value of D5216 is -0.7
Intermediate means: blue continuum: 26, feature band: 29.8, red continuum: 30.8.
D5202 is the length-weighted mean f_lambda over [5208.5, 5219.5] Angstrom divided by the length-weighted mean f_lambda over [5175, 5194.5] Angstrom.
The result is 1.16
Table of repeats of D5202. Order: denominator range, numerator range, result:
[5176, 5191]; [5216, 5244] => 1.24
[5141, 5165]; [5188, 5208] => 1.05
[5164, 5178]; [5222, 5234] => 1.17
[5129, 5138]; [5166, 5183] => 1.05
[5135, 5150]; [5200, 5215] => 1.23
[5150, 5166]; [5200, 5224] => 1.04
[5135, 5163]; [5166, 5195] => 0.97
